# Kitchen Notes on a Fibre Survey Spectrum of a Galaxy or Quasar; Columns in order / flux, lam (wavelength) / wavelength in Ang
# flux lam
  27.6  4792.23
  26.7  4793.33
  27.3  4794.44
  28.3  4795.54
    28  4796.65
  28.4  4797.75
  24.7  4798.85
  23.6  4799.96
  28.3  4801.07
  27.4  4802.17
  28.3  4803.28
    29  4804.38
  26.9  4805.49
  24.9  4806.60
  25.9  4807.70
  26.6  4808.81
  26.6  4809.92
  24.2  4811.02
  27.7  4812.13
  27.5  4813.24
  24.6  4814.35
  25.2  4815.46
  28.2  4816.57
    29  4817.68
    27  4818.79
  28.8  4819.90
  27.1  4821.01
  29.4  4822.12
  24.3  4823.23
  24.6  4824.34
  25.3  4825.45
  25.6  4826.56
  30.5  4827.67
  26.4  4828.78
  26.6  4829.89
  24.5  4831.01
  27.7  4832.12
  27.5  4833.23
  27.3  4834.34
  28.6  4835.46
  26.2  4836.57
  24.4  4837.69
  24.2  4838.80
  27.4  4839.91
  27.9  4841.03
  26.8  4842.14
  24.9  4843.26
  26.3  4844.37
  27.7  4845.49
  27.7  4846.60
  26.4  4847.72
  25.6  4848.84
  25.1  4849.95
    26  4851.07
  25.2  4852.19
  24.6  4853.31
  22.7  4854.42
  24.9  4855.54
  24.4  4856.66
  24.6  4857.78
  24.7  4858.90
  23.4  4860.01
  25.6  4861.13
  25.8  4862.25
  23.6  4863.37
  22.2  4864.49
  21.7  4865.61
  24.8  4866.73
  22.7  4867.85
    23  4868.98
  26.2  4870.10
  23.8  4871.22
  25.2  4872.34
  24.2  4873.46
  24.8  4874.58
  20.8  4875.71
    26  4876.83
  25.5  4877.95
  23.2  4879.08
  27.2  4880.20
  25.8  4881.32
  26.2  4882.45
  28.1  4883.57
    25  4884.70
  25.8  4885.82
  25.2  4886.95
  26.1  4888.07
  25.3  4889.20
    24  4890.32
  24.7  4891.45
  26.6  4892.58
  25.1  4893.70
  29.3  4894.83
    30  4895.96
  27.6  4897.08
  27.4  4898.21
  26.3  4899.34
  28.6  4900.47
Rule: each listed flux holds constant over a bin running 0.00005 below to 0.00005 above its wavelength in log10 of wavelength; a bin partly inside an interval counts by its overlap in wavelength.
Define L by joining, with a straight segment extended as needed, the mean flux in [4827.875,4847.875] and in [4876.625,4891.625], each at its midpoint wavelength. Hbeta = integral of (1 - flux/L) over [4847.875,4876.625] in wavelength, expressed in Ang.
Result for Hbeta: 2.0 Ang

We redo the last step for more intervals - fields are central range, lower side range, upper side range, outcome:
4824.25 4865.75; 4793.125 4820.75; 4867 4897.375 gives 0.76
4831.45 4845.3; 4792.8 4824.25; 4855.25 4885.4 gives -0.45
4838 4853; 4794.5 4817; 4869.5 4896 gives -0.06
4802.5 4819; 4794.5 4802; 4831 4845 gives 0.02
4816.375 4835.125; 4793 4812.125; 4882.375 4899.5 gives -0.24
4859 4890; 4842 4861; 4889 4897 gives 1.57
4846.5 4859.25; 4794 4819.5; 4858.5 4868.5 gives -0.36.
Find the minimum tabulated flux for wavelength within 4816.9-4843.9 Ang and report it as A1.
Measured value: 24.2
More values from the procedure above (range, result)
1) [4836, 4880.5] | 20.8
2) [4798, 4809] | 23.6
